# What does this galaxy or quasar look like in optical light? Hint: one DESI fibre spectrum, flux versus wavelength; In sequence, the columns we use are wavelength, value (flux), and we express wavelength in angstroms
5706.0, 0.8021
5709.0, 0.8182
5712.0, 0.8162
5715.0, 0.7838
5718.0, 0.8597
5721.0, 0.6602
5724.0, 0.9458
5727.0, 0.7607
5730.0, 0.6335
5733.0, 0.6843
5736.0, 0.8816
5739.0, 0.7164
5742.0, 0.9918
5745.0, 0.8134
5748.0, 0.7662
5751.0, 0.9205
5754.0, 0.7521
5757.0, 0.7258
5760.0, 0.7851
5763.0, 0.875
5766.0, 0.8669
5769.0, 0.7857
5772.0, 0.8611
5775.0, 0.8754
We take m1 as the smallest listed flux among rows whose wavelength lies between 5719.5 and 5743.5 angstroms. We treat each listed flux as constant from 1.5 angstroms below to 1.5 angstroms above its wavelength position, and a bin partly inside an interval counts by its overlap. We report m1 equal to 0.6335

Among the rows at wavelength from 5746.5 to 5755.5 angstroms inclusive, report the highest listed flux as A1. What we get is 0.9205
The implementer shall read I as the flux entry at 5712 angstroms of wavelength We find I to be 0.8162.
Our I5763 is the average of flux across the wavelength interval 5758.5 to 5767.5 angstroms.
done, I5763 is 0.842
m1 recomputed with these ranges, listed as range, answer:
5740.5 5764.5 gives 0.7258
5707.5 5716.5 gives 0.7838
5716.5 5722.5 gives 0.6602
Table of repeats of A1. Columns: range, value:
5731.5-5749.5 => 0.9918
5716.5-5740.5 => 0.9458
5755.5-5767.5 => 0.875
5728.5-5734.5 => 0.6843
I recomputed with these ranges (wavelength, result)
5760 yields 0.7851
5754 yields 0.7521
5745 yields 0.8134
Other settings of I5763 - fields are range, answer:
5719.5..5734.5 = 0.737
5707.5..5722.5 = 0.788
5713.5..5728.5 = 0.802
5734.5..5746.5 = 0.851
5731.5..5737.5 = 0.783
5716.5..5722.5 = 0.76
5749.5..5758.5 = 0.799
